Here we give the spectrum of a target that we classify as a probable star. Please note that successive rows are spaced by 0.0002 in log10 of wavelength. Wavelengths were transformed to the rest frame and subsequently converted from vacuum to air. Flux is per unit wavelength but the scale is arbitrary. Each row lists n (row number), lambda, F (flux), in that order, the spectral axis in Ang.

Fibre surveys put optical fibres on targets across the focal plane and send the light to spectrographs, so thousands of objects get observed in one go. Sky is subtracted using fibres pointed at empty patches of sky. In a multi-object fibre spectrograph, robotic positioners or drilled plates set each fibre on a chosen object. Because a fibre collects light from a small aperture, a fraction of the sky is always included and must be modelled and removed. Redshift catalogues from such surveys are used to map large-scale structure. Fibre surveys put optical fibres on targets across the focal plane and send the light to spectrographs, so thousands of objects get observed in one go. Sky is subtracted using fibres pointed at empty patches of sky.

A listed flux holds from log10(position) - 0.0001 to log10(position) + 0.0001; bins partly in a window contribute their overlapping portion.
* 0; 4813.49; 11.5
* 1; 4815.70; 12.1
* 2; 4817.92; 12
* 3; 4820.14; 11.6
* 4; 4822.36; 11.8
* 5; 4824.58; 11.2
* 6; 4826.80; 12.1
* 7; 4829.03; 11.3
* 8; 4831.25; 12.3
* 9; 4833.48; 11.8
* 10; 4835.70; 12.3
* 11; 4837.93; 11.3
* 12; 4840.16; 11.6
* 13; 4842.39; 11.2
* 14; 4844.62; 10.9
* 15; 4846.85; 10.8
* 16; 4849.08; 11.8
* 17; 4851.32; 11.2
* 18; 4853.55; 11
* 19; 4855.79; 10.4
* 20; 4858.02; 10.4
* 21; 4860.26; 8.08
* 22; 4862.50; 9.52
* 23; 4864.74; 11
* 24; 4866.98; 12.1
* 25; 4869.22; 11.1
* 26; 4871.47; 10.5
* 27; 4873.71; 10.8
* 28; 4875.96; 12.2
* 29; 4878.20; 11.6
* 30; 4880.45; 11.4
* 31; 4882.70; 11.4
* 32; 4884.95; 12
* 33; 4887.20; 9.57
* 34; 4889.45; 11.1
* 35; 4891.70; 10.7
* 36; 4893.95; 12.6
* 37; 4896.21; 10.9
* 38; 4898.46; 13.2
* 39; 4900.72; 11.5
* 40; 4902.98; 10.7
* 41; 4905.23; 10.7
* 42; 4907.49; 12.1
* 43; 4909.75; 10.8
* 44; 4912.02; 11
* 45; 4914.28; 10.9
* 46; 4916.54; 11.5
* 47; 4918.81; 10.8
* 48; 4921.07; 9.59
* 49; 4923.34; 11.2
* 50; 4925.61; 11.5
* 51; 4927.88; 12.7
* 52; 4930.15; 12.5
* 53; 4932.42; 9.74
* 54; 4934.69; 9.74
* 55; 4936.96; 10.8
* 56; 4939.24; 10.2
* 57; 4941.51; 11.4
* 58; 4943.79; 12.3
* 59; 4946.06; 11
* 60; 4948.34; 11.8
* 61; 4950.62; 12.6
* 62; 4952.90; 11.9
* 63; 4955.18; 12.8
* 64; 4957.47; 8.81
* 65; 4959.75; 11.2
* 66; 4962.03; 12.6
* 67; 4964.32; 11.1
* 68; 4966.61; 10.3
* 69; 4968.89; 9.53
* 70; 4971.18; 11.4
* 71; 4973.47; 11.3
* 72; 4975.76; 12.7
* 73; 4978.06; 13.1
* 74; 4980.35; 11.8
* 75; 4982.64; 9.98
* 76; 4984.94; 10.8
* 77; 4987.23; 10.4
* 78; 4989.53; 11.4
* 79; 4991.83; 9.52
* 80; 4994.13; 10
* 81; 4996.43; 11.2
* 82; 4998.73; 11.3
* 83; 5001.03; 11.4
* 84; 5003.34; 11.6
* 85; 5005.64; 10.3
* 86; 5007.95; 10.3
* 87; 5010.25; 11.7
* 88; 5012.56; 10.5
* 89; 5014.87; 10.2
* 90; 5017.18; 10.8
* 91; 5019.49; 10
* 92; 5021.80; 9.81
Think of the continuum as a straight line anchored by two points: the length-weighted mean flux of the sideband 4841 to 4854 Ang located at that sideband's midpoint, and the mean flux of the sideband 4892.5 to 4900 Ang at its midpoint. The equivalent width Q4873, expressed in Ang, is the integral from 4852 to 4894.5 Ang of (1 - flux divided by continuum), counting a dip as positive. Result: 2.83 Ang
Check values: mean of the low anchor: 11.2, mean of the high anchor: 12.1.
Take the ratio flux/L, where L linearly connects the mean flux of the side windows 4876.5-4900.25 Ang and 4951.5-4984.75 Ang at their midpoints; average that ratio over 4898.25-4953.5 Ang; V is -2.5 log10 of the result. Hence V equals 0.01 mag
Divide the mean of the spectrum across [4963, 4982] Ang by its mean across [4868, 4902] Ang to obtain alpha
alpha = 1.00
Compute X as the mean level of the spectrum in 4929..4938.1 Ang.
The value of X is 10.7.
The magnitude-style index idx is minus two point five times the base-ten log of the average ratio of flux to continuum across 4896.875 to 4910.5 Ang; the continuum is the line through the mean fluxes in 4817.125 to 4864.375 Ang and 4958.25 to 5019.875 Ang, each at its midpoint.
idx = -0.04 mag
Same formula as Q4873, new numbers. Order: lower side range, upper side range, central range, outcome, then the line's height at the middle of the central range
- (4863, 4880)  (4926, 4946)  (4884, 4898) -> 0.01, 11.2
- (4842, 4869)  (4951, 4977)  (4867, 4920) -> -1.82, 10.9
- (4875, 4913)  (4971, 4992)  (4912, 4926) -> 0.58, 11.4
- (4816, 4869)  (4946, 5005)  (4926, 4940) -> 0.27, 11.2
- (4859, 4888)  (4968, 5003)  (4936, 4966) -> -1.07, 11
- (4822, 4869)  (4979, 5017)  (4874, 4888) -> -0.40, 11.1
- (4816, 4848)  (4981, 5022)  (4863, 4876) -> 0.30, 11.4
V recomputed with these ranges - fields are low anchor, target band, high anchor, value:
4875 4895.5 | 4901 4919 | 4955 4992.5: 0.019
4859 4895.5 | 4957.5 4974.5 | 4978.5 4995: -0.018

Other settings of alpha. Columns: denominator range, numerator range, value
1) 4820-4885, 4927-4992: 1.00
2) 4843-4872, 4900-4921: 1.03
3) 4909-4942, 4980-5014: 0.99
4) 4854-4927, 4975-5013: 1.00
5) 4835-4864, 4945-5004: 1.04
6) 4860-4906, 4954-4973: 0.99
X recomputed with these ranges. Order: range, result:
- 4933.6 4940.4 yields 10.3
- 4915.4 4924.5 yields 10.8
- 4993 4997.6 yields 10.6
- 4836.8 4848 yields 11.2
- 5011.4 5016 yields 10.3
